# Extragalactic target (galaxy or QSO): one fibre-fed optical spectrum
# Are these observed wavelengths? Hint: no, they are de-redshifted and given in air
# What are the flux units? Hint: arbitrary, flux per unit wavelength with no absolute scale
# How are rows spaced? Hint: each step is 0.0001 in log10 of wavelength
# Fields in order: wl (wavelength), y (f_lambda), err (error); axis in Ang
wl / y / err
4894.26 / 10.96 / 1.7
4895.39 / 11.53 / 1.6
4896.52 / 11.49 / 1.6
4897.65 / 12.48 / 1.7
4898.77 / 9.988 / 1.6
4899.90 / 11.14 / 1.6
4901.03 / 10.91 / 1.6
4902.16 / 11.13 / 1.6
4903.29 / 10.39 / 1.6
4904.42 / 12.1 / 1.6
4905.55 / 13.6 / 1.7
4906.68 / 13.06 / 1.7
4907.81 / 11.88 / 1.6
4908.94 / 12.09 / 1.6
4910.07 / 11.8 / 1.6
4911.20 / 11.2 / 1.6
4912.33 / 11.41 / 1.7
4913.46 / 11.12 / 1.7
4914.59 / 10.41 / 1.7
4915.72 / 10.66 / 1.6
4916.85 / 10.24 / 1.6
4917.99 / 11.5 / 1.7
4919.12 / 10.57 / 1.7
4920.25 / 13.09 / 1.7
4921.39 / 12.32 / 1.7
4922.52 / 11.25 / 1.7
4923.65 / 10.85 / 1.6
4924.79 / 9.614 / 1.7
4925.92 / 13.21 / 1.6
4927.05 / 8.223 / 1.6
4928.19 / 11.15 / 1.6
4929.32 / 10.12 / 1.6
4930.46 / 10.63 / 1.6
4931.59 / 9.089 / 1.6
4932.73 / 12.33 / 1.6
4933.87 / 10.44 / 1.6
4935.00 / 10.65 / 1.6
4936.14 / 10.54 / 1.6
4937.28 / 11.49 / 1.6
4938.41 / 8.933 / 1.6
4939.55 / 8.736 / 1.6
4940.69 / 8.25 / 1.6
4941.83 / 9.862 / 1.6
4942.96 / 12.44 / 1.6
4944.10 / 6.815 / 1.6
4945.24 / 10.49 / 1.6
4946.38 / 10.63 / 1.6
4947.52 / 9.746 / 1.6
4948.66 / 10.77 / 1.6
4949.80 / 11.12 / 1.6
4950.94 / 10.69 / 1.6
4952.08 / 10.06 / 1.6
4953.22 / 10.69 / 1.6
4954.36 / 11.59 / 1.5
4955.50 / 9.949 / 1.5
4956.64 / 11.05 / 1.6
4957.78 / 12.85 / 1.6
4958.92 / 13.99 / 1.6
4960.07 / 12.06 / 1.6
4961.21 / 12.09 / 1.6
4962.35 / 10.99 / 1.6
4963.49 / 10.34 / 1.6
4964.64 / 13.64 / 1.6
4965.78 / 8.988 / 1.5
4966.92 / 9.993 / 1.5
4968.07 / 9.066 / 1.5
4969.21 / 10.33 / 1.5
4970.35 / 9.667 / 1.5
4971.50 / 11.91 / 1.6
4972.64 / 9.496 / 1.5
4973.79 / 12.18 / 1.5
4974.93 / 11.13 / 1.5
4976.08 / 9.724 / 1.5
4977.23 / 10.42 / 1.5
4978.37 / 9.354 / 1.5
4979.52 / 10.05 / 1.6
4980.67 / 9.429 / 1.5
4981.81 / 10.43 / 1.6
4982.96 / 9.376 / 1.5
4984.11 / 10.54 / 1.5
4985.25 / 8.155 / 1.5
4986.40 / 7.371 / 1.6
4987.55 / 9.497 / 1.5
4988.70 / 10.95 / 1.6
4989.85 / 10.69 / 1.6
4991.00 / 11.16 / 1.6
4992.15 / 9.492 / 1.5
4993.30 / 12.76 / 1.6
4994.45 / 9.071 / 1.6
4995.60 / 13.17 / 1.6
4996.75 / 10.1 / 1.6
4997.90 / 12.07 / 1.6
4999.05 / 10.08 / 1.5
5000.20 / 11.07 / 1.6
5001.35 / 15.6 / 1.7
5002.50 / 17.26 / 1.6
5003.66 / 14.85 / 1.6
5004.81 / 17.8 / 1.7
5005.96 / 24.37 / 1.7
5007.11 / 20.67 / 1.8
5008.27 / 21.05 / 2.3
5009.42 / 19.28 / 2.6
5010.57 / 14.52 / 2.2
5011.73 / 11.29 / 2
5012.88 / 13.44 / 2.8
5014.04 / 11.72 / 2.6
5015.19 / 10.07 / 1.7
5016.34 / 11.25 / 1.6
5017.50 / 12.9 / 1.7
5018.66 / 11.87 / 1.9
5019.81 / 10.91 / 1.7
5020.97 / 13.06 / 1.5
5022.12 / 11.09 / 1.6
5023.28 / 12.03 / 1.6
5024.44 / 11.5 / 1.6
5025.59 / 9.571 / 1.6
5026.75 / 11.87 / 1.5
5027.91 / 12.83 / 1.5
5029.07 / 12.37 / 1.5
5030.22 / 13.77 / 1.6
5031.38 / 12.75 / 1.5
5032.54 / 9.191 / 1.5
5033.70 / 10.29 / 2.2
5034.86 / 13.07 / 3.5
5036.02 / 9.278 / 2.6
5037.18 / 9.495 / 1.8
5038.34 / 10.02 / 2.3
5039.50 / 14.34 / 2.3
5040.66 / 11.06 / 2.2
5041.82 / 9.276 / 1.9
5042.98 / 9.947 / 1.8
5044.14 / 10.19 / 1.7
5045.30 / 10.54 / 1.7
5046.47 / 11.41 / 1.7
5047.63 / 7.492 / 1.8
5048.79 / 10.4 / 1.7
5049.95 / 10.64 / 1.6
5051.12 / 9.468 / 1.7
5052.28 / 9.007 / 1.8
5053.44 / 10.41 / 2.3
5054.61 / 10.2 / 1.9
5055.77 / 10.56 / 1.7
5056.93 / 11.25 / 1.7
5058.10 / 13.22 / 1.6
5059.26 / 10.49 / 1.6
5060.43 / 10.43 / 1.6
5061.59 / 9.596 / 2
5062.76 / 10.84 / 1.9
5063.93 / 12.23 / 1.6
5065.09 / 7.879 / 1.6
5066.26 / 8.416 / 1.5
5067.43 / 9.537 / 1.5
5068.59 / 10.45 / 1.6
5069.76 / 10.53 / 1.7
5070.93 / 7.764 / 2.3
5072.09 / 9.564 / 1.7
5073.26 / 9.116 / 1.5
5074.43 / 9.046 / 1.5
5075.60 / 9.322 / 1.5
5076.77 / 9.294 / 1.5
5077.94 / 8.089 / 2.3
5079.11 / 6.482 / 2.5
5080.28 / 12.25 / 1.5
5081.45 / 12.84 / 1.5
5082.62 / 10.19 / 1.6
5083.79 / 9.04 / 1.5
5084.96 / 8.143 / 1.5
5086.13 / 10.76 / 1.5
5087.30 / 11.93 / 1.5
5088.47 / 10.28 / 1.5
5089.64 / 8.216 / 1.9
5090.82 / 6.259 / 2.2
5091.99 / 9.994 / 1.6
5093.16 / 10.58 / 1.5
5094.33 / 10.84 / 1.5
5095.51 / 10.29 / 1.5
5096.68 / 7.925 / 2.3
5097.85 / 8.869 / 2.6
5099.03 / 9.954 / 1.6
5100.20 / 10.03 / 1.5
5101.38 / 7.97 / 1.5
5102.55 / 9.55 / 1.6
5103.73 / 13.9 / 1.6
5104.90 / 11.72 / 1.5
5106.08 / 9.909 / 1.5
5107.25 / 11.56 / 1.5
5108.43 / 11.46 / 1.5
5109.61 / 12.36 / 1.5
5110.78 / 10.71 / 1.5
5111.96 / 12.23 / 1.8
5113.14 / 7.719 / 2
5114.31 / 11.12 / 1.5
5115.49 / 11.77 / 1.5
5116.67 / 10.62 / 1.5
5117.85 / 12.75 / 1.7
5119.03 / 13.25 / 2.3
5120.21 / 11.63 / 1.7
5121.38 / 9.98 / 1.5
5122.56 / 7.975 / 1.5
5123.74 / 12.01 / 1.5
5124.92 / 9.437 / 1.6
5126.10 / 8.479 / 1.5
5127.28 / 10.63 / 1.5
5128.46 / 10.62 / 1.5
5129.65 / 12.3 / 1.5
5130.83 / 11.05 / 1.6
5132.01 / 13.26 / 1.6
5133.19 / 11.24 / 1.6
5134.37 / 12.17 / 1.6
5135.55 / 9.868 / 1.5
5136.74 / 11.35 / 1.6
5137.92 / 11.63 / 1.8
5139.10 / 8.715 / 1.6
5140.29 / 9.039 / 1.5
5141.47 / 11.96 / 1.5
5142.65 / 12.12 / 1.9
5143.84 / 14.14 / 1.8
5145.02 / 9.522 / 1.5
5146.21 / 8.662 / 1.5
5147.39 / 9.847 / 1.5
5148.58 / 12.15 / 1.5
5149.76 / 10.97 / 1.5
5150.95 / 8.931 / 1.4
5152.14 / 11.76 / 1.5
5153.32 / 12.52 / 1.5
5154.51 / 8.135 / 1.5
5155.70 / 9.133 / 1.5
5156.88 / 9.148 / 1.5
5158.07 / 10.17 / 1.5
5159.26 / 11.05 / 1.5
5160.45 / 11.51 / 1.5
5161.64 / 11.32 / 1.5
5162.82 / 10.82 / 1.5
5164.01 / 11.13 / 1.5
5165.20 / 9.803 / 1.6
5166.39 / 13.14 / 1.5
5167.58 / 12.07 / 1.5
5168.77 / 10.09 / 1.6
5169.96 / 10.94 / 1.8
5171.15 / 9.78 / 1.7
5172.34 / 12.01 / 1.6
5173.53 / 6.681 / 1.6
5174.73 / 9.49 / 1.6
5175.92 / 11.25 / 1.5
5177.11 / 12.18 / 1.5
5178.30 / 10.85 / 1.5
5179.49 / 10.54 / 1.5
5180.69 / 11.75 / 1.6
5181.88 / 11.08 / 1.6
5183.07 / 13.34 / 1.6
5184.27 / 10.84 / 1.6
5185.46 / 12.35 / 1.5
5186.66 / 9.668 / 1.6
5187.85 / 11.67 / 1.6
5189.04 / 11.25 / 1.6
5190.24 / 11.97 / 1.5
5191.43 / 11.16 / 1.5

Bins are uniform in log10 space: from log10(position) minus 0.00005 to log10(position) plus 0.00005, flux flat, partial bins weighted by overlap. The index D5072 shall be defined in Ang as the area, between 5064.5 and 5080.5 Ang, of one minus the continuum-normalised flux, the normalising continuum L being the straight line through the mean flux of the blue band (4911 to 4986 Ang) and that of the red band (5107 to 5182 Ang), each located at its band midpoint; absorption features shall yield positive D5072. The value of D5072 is 2.5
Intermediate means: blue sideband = 10.6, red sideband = 10.8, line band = 9.06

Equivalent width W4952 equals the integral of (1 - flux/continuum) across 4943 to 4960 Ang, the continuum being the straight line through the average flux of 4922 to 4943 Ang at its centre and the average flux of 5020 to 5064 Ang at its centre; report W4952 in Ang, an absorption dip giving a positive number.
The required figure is -0.6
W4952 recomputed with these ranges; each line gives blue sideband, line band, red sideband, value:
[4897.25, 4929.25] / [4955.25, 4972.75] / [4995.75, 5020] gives 2.5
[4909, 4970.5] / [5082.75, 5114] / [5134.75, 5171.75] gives 1.8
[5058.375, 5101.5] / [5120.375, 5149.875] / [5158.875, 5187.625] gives -0.9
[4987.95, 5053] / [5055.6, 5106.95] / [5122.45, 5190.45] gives 7.5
